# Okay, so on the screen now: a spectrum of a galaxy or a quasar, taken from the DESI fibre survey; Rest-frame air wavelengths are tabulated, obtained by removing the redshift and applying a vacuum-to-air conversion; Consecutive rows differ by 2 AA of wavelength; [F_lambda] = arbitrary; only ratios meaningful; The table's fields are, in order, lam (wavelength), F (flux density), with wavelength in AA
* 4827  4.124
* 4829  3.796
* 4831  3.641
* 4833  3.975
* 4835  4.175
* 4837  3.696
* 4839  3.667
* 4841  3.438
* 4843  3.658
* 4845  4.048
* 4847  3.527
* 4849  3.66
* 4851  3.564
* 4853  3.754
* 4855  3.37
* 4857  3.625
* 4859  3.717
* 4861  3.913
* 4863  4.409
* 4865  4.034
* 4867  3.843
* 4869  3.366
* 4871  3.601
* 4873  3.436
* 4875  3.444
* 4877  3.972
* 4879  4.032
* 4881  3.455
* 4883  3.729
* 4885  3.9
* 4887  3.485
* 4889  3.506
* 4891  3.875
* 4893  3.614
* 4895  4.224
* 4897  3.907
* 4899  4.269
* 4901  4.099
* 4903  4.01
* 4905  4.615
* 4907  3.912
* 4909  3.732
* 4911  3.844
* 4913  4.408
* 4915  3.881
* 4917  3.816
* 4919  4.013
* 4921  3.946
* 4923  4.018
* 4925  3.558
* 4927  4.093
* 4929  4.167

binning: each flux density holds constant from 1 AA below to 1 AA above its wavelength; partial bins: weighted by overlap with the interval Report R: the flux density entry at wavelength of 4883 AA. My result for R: 3.729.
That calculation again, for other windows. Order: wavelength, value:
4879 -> 4.032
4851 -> 3.564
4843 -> 3.658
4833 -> 3.975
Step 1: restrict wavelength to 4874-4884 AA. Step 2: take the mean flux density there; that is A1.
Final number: 3.73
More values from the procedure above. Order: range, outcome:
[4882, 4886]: 3.81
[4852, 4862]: 3.68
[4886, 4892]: 3.62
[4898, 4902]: 4.18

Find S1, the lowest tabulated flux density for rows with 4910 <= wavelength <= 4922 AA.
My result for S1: 3.816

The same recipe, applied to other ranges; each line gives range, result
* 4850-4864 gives 3.37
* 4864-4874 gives 3.366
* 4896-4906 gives 3.907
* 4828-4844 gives 3.438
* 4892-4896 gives 3.614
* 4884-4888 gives 3.485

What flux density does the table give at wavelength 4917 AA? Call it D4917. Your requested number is 3.816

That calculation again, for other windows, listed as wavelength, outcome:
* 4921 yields 3.946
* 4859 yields 3.717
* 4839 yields 3.667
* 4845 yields 4.048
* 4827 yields 4.124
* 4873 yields 3.436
